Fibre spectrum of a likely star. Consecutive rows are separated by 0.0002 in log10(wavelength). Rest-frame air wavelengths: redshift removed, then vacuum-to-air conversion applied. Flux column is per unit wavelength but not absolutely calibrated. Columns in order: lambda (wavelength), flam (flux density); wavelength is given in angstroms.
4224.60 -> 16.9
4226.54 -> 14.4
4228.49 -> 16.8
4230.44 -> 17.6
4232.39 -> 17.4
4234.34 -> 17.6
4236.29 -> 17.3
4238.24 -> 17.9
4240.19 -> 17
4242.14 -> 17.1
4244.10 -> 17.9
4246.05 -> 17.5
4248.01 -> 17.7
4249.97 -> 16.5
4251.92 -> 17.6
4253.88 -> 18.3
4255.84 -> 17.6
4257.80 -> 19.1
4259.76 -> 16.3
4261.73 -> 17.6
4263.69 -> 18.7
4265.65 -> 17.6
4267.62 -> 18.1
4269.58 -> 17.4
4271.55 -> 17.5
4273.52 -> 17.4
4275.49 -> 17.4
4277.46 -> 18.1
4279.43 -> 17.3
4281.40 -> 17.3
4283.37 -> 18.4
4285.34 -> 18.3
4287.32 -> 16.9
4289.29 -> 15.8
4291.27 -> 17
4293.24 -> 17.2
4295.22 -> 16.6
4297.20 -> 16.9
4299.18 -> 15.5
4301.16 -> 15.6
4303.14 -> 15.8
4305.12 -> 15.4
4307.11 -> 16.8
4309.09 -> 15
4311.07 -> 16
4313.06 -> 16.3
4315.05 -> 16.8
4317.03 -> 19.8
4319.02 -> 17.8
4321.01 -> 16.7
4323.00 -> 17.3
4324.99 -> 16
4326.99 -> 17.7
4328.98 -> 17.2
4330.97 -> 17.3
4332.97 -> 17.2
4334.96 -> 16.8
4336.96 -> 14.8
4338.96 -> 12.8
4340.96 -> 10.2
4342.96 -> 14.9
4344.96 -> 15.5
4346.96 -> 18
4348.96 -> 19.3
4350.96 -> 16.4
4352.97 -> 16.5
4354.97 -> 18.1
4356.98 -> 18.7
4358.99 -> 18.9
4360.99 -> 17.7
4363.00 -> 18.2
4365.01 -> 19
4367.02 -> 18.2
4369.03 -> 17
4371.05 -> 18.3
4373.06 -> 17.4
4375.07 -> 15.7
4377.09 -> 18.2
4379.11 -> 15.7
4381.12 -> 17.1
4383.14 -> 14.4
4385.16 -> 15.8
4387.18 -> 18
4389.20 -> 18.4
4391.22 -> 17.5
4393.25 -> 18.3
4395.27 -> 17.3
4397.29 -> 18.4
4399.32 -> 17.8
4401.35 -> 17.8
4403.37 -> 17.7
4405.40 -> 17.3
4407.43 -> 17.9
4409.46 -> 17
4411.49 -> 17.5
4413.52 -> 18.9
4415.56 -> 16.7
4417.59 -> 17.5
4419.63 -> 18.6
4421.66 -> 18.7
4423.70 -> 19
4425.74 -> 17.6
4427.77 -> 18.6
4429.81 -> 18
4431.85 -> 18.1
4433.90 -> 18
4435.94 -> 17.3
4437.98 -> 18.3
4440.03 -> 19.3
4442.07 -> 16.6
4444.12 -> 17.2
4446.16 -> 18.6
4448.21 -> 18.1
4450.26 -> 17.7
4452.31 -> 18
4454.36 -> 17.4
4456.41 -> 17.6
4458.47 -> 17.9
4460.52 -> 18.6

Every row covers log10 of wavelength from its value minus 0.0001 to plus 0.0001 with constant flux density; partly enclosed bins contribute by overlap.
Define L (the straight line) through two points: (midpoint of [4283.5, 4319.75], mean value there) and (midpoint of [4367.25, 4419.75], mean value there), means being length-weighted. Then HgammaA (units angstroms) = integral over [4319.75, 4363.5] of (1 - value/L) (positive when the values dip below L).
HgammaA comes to 0.9 angstroms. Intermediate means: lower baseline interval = 16.7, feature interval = 16.6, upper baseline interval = 17.4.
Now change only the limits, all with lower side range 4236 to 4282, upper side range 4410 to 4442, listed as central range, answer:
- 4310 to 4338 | 1.3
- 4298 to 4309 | 1.2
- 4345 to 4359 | 0.1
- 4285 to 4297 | 0.5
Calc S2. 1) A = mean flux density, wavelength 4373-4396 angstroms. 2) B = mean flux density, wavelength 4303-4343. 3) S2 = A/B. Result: 1.0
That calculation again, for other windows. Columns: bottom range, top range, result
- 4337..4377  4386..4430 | 1.06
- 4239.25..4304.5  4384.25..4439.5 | 1.03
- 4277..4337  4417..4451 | 1.07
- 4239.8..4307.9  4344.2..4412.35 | 1.02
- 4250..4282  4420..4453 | 1.02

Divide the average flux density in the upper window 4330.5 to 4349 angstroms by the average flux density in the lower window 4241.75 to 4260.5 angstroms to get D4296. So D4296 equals 0.88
